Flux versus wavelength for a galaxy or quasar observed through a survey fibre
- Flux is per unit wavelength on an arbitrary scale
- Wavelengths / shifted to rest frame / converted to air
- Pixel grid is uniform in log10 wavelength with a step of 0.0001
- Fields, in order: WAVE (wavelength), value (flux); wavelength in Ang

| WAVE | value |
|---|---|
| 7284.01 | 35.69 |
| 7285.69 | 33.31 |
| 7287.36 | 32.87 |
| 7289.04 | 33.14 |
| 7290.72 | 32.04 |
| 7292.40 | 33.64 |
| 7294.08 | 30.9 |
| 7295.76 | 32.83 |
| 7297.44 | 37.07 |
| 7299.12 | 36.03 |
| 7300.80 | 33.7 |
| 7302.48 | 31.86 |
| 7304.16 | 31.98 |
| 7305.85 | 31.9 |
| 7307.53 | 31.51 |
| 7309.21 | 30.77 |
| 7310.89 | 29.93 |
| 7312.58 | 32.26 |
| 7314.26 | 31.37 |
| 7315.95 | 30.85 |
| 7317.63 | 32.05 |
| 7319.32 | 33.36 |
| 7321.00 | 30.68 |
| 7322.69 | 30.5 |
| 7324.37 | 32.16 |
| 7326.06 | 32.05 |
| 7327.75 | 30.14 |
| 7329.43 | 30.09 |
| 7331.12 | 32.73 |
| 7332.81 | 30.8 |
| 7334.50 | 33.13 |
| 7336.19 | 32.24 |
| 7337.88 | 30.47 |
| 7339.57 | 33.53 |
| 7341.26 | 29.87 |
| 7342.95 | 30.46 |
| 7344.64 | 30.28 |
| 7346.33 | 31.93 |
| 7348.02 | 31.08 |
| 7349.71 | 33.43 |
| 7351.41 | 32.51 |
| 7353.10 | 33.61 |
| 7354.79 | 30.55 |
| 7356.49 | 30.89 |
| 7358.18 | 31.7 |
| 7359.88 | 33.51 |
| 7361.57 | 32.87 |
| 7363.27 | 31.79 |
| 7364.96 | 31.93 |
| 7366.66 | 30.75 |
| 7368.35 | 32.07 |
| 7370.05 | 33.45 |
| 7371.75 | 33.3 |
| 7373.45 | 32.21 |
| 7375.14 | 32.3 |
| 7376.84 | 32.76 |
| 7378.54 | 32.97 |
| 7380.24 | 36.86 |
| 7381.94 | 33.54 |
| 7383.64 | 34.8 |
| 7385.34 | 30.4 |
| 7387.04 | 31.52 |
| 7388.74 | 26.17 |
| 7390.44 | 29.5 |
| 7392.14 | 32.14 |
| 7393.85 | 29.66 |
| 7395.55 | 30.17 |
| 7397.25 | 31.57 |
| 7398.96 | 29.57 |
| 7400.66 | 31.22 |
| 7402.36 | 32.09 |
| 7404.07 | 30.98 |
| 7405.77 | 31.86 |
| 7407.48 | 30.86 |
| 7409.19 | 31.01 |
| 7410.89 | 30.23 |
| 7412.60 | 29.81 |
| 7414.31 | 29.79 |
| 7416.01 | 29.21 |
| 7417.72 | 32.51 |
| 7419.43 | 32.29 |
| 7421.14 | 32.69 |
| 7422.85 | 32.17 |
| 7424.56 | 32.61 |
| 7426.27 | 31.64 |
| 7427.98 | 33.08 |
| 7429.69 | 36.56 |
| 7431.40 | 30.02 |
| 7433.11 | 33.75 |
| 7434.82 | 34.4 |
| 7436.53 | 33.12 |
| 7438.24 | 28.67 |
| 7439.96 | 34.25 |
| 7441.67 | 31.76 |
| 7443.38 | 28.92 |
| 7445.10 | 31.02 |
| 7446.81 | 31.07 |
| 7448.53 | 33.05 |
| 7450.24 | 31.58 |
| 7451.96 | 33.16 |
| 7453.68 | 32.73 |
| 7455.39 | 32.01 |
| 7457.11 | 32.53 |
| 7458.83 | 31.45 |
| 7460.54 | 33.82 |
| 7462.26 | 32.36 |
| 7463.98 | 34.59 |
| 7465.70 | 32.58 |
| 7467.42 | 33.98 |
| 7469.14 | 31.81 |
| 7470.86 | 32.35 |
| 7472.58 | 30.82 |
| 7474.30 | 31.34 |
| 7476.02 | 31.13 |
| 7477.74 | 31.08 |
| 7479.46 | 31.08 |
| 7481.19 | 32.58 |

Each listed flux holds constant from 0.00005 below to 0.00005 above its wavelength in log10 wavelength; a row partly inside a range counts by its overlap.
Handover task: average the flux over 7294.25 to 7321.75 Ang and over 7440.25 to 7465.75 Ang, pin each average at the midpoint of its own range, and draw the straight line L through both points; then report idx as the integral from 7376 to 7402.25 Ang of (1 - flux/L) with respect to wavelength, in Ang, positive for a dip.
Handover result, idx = 0.6 Ang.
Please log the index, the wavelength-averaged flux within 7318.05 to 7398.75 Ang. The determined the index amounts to 31.8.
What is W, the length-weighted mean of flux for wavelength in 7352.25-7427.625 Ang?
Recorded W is 31.7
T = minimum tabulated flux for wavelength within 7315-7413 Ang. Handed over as 26.17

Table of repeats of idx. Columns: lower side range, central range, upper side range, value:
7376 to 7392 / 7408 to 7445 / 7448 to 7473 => 0.6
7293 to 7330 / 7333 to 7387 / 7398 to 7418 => -1.6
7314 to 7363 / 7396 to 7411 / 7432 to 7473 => 0.5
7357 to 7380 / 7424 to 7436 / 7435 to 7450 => -0.5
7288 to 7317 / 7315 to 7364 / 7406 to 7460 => 0.9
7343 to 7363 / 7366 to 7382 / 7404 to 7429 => -0.6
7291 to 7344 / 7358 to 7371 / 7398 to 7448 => -0.2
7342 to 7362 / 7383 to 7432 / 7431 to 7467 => 1.3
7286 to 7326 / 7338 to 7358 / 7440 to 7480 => 0.4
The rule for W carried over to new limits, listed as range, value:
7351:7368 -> 32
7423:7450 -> 32.3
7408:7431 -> 31.8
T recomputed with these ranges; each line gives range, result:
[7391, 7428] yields 29.21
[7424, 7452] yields 28.67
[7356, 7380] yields 30.75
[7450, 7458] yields 31.58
